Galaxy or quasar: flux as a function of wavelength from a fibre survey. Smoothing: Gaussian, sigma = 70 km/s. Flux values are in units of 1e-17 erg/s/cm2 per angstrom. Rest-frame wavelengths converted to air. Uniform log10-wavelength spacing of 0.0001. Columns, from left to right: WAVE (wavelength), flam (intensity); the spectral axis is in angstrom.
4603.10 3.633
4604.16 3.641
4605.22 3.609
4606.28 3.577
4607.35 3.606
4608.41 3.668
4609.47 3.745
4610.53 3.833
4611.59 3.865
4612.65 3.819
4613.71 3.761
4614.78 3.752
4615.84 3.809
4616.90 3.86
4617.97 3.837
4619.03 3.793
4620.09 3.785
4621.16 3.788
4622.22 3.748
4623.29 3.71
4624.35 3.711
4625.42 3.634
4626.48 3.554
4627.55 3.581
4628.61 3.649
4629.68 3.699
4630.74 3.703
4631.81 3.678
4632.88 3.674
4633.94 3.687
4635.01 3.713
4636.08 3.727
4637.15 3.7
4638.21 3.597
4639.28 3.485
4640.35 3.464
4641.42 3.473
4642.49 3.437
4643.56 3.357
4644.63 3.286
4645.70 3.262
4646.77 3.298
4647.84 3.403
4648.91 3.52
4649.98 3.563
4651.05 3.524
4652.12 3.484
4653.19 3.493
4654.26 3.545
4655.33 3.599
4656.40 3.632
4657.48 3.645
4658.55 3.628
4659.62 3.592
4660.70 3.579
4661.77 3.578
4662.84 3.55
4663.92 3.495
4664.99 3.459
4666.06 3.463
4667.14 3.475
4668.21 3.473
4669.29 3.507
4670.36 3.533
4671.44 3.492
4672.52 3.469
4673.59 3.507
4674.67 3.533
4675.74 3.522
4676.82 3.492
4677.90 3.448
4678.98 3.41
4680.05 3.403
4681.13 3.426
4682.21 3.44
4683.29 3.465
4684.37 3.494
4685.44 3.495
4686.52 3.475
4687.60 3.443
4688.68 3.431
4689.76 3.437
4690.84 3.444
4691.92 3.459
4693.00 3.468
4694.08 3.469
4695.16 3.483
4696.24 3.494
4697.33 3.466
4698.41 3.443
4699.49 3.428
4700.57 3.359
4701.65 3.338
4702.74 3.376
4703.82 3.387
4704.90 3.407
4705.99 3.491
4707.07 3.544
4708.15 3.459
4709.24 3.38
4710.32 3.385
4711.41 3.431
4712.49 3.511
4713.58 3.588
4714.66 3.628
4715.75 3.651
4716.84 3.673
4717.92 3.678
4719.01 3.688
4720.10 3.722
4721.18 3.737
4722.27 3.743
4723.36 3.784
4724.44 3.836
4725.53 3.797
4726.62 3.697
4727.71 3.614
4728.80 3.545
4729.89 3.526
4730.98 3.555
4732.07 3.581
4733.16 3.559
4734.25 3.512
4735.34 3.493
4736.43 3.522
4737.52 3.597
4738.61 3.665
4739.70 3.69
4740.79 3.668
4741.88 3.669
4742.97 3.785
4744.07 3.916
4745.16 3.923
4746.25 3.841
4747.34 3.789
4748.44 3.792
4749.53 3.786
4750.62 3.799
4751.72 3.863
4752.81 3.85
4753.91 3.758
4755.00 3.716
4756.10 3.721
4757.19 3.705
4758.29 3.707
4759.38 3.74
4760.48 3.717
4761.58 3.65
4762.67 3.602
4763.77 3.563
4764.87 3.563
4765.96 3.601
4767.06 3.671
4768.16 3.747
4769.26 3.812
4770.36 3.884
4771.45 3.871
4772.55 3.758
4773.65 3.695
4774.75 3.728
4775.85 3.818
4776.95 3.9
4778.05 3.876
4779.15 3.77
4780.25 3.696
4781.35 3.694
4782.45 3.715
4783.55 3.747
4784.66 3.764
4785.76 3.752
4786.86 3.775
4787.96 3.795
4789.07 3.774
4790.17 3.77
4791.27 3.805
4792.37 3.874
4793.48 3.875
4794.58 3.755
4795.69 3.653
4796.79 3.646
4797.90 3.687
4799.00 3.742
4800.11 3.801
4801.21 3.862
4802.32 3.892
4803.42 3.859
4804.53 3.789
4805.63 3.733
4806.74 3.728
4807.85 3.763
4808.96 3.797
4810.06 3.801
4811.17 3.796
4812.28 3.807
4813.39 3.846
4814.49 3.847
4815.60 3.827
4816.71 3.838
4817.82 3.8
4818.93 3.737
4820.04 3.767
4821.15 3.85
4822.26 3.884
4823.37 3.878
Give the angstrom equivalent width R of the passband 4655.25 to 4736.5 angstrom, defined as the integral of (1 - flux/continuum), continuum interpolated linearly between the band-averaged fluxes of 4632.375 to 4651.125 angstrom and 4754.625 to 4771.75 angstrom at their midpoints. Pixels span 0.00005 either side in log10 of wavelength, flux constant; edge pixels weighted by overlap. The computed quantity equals 1.6 angstrom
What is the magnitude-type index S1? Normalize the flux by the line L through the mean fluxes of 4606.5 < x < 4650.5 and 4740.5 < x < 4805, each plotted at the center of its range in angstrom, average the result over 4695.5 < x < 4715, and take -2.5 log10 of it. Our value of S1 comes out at 0.08 mag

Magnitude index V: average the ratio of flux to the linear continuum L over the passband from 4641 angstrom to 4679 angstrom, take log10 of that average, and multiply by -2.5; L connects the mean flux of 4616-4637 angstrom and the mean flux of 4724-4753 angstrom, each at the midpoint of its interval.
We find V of 0.06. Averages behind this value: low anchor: 3.71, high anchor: 3.7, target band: 3.49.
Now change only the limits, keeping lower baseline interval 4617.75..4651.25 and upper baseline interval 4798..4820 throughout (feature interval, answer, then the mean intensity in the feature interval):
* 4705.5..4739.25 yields 0.03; 3.6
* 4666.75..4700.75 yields 0.06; 3.47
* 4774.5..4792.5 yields 0.00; 3.78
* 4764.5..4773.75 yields 0.00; 3.74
